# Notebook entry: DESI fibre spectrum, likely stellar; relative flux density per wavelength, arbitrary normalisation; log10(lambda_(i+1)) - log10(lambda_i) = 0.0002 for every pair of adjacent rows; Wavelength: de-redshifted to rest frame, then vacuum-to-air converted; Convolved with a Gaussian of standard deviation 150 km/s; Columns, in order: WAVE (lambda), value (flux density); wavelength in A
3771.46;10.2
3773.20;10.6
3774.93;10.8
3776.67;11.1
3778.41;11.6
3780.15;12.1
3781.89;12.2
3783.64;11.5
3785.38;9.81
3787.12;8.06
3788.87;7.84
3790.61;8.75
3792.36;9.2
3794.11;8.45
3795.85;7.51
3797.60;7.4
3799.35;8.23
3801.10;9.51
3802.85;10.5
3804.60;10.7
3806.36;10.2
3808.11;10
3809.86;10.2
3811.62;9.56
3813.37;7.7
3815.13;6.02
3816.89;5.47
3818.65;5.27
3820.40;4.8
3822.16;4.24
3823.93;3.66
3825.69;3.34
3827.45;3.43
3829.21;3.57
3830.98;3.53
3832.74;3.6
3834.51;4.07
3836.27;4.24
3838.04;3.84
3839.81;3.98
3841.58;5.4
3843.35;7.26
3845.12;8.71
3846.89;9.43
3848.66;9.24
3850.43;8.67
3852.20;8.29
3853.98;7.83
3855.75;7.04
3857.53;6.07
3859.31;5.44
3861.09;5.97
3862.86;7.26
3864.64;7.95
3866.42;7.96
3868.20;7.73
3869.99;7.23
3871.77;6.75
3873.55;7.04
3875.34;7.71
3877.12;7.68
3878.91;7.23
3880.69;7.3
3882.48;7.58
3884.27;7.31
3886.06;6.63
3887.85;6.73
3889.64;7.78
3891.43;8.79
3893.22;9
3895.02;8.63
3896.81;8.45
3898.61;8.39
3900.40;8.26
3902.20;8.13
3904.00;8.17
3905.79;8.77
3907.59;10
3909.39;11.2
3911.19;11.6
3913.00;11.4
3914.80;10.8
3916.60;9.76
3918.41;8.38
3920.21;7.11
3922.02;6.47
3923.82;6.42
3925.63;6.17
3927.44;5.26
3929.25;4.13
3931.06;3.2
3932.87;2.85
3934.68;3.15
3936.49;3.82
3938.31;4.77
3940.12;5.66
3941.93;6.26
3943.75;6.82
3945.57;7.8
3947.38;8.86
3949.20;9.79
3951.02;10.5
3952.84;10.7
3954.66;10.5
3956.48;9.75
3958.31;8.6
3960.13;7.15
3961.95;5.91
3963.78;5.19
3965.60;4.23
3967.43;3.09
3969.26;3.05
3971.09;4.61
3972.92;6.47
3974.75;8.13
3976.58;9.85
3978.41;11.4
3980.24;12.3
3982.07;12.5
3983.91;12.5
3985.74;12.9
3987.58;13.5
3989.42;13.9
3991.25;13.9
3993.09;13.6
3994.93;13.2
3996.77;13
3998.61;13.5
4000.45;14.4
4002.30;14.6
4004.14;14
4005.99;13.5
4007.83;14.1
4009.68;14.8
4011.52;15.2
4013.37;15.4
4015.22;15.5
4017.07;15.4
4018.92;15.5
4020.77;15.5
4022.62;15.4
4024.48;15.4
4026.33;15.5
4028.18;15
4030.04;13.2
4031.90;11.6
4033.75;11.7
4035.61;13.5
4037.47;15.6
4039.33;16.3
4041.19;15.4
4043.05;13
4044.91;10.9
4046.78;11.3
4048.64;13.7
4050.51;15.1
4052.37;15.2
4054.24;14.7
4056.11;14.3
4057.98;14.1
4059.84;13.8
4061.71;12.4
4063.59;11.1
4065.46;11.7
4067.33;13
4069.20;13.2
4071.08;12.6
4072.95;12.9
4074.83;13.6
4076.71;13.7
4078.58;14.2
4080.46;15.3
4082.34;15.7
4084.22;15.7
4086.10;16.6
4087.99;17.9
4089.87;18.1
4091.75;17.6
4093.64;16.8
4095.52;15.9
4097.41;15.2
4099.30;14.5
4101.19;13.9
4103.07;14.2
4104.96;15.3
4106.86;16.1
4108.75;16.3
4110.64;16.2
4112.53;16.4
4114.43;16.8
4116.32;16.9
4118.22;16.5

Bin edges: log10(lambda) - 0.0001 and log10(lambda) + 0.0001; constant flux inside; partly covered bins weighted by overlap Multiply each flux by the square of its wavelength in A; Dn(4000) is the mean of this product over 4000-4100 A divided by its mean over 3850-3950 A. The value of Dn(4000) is 2.1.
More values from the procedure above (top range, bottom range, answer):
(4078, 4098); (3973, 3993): 1.44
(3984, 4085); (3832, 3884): 2.22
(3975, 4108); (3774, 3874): 2.12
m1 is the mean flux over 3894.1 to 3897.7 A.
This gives 8.54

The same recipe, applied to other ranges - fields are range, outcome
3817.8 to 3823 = 4.78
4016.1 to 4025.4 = 15.4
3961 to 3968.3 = 4.63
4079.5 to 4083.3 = 15.5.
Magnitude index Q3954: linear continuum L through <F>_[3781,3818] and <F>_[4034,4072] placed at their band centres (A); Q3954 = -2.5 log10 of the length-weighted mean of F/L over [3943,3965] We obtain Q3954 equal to 0.36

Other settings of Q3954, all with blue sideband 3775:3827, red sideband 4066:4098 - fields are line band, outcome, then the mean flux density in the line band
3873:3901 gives 0.324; 7.79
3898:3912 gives 0.172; 9.33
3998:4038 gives -0.067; 14.5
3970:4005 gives 0.083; 12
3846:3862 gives 0.269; 7.56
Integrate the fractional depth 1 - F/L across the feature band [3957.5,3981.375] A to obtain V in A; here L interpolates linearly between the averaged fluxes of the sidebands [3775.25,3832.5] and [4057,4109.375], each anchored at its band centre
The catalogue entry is 10.0 A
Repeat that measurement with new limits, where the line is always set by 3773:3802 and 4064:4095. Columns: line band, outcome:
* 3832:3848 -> 7.4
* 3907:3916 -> 0.7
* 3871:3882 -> 3.9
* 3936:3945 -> 4.9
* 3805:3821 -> 3.6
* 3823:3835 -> 7.9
